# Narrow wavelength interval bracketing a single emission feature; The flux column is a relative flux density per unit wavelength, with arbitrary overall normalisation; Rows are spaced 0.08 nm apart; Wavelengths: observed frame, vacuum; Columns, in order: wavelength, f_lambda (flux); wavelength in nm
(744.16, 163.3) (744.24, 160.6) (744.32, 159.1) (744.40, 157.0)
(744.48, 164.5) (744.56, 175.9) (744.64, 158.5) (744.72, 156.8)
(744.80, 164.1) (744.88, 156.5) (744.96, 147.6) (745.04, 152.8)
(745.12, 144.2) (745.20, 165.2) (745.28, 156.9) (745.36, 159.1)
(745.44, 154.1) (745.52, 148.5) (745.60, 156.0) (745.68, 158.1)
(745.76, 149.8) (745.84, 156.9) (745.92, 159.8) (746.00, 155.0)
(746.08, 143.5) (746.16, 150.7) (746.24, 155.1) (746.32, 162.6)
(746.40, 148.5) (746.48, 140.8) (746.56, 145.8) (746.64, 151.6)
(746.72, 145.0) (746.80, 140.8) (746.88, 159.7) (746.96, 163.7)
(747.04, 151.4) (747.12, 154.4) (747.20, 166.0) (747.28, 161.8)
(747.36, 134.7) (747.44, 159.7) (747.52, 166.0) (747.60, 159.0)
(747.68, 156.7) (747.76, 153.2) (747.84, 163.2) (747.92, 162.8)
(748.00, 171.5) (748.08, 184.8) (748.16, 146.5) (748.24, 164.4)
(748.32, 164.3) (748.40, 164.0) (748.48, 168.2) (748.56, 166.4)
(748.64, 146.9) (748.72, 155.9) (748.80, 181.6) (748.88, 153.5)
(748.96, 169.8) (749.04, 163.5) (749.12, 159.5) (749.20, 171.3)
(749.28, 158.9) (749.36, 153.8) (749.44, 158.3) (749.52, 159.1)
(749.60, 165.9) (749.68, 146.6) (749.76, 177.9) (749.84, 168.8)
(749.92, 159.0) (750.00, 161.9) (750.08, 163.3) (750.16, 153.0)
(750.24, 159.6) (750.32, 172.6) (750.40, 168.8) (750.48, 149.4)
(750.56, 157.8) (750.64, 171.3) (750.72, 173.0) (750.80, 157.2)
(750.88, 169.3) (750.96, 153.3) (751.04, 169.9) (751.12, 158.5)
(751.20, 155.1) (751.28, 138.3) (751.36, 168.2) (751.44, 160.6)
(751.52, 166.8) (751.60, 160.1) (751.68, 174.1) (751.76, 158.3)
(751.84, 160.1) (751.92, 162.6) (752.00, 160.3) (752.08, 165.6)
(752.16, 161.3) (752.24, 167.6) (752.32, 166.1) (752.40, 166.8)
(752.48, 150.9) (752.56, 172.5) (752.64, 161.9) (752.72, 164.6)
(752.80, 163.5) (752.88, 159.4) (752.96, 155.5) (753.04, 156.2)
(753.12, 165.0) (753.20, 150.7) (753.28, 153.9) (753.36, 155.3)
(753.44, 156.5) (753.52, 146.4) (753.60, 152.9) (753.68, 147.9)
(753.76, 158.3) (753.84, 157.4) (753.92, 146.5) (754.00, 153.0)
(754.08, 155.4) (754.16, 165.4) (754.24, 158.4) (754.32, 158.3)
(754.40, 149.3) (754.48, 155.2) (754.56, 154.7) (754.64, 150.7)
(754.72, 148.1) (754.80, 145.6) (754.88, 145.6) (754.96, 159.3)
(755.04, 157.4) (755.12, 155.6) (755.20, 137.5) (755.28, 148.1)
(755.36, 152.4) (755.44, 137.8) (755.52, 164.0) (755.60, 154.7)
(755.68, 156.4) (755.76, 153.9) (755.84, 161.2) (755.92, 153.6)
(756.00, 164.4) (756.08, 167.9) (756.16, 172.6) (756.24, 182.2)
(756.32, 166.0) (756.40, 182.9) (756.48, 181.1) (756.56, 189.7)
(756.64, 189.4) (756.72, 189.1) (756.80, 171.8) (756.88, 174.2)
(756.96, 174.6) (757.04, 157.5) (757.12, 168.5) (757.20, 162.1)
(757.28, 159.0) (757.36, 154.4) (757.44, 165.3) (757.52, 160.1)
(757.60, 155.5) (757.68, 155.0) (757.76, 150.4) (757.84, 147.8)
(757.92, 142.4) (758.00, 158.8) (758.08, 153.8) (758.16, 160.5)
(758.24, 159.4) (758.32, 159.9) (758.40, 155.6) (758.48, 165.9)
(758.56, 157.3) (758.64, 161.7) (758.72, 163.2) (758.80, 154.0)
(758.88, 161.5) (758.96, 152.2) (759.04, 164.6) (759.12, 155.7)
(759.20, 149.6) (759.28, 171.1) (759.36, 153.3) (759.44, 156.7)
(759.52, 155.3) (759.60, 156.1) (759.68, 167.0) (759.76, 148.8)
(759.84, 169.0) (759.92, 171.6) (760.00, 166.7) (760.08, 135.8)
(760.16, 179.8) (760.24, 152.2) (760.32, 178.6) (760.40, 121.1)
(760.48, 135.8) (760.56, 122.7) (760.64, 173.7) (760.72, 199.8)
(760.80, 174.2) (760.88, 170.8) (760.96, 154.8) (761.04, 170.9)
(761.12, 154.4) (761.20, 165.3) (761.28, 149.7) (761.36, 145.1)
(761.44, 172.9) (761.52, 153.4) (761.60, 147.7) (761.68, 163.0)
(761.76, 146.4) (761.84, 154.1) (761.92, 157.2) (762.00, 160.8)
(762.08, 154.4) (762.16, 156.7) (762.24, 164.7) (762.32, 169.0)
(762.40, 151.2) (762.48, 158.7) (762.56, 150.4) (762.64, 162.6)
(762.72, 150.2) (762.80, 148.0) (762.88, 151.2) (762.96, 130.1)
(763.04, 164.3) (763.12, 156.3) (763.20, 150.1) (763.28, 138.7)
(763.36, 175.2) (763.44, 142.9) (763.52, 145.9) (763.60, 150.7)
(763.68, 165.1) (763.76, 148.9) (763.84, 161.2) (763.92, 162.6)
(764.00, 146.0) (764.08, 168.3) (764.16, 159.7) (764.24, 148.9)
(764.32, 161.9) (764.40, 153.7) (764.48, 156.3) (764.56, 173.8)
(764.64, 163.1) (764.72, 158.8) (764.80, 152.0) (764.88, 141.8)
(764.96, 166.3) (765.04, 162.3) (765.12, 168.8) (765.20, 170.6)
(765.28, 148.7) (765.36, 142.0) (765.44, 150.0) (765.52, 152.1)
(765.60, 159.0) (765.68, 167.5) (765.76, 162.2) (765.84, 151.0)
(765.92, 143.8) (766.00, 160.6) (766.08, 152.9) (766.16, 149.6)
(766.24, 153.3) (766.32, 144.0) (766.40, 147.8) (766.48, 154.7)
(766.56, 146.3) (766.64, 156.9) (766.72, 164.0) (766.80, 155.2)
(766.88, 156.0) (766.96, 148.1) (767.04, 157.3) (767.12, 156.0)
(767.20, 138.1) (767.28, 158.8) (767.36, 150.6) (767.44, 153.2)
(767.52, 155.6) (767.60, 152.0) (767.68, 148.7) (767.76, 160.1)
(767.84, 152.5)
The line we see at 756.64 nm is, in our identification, [N II]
